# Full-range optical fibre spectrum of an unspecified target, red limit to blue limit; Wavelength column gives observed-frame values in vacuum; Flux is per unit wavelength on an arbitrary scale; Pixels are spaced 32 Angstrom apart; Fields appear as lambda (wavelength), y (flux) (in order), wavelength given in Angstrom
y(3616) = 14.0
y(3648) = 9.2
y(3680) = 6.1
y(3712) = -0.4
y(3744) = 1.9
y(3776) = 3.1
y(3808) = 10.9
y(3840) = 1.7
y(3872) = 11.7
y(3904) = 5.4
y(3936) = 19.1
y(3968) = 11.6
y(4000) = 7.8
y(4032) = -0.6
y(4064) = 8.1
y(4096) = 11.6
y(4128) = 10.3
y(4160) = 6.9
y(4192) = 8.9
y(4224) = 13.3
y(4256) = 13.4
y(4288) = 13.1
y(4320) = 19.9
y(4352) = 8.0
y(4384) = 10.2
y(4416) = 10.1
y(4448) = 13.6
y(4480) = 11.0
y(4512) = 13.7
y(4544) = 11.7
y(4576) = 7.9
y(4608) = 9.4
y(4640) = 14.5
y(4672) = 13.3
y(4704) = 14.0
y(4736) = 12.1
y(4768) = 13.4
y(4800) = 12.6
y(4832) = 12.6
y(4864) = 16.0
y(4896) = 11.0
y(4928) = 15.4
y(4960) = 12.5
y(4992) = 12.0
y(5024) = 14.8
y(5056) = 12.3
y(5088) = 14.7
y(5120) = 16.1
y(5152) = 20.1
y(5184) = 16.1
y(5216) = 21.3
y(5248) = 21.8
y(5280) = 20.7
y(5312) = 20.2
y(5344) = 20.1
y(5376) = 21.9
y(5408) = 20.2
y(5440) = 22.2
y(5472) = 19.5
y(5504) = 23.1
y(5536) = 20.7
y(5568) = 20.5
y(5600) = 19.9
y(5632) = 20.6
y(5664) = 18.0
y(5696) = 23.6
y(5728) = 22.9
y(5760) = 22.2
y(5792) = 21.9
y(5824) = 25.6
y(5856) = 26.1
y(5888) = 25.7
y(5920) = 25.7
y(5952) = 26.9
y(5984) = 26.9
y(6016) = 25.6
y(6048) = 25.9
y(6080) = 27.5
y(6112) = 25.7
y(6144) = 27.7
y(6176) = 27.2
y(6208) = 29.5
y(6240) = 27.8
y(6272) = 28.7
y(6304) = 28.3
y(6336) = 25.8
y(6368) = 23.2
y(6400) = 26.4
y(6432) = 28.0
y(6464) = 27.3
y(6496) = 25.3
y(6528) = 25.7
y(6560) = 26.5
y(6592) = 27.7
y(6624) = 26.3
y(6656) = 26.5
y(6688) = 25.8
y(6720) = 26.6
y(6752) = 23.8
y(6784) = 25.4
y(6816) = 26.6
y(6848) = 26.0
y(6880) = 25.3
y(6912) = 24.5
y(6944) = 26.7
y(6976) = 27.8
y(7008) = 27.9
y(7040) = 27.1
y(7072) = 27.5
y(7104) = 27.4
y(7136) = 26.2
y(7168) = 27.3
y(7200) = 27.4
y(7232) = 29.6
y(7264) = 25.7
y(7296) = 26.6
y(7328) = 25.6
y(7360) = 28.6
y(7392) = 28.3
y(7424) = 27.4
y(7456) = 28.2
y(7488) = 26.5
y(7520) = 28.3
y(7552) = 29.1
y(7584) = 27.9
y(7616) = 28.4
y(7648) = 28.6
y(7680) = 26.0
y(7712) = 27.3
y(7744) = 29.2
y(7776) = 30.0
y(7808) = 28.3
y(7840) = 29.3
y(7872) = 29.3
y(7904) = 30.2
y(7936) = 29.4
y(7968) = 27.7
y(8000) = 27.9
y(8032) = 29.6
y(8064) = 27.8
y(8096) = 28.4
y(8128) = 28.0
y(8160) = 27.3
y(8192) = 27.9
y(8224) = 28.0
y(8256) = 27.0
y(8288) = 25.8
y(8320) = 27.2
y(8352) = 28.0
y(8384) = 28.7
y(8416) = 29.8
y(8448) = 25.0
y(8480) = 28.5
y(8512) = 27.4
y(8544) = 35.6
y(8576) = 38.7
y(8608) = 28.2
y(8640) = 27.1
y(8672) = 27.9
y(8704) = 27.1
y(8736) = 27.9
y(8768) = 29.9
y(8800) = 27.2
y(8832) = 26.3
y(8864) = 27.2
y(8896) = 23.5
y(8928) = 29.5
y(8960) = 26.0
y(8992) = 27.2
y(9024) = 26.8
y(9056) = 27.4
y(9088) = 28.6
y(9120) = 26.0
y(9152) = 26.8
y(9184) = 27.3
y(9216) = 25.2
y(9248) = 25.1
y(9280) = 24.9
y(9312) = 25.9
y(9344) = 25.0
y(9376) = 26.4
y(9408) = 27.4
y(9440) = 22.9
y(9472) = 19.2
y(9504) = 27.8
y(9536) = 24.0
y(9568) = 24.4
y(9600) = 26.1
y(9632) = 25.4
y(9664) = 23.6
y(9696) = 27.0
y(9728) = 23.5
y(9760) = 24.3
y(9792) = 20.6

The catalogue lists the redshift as 0.304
